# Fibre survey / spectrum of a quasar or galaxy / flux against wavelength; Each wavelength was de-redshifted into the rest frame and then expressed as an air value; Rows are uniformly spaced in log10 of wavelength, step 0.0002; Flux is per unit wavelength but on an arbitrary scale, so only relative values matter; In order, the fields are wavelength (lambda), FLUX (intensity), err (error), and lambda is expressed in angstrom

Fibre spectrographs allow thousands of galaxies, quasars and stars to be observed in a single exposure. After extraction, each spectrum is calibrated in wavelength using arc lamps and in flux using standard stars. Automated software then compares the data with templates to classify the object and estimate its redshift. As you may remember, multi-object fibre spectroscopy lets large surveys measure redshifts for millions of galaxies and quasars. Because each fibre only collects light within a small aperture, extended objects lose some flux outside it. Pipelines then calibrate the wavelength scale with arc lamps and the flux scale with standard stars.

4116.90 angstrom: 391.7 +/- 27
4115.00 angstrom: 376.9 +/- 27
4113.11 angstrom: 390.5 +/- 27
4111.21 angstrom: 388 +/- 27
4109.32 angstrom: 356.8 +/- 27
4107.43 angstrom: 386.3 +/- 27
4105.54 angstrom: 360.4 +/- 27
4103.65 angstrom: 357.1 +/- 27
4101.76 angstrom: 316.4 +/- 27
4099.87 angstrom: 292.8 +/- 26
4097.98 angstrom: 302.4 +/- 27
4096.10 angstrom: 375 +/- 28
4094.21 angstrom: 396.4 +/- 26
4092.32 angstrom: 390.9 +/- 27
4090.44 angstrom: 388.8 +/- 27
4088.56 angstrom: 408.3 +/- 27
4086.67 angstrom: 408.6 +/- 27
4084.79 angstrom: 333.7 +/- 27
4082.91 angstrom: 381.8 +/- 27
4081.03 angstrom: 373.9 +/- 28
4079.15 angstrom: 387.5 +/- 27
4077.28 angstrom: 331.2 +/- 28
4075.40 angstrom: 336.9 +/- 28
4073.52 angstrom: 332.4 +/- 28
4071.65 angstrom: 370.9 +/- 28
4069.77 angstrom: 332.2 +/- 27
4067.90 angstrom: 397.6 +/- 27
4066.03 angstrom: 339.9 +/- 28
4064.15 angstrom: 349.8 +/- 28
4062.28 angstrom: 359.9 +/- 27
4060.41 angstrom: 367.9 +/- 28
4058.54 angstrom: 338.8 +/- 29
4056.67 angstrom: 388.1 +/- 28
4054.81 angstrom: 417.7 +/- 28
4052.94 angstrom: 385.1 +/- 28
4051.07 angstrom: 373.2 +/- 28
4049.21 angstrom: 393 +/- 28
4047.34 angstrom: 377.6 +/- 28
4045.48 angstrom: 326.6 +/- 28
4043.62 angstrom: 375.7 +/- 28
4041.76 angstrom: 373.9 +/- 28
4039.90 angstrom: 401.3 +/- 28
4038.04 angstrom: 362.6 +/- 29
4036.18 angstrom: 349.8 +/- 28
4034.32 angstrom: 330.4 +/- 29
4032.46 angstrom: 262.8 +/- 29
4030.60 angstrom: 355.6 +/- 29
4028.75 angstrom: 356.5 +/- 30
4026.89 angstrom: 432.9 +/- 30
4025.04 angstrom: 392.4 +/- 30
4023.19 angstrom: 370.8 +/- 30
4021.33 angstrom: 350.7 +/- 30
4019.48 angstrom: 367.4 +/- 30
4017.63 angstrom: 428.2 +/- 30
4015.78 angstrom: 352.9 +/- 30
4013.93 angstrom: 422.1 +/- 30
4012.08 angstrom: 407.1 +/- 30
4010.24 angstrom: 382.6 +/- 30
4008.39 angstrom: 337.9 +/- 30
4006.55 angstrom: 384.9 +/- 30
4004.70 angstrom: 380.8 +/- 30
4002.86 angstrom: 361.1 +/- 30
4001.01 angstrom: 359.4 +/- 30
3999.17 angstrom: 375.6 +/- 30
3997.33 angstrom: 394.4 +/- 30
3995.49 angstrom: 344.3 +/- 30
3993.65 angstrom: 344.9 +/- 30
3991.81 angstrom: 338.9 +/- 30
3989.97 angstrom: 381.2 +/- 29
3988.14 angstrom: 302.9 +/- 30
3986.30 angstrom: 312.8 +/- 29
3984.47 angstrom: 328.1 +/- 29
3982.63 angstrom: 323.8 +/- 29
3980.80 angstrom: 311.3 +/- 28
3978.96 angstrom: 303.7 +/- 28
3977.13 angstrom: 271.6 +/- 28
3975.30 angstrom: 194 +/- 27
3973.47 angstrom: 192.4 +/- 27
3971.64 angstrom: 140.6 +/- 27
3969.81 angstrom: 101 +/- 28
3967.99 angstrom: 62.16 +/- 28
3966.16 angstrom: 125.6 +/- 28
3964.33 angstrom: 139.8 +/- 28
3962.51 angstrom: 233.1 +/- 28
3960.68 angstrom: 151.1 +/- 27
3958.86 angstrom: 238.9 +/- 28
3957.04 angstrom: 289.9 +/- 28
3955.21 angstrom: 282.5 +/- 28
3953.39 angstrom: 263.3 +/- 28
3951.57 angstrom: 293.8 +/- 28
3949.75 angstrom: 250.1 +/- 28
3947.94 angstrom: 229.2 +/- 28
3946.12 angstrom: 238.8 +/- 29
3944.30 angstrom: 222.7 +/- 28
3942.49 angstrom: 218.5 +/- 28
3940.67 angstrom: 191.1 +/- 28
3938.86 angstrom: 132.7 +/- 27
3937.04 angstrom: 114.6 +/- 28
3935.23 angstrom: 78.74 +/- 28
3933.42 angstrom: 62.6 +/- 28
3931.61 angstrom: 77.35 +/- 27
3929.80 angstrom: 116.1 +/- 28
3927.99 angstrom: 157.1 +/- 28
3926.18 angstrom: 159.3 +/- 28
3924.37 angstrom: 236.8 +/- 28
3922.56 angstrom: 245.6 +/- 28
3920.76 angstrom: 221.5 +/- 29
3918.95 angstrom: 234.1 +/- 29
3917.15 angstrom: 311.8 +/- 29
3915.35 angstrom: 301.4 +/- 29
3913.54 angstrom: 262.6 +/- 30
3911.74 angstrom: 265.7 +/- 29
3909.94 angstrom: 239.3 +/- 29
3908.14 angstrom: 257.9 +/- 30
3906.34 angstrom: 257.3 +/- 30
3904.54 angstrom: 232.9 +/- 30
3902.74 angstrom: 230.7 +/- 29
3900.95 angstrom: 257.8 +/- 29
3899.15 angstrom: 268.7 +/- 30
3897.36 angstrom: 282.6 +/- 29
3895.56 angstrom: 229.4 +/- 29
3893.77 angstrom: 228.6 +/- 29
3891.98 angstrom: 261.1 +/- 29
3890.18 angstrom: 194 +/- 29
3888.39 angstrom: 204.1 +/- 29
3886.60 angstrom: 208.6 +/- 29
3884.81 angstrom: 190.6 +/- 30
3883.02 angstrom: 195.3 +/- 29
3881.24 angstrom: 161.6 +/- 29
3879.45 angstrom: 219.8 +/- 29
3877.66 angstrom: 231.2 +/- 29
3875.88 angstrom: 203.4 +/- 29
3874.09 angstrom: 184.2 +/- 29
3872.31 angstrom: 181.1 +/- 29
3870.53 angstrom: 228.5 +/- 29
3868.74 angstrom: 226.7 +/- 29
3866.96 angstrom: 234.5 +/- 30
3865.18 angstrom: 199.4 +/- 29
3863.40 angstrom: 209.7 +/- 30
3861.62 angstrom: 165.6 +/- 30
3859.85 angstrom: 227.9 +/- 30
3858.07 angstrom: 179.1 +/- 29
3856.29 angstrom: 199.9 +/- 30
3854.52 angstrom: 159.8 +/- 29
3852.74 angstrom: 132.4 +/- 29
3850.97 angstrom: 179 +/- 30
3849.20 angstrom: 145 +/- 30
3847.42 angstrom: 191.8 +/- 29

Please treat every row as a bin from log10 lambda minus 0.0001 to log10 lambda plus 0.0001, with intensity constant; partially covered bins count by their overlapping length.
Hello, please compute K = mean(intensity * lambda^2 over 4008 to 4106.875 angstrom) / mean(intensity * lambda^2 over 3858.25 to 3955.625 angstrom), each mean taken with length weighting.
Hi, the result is 1.85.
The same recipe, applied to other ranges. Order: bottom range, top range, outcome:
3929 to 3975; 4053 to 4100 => 2.18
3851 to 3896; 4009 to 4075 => 1.99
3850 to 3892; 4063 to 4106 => 2.02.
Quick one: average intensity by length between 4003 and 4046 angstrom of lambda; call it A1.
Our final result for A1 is 370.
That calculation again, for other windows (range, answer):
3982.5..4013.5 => 358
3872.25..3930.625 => 226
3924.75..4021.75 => 261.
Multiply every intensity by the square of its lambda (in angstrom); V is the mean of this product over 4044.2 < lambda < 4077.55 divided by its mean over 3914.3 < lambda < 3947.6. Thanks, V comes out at 2.1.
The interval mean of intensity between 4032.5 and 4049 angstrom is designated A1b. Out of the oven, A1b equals 358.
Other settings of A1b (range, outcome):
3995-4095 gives 370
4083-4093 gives 386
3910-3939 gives 189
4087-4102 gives 363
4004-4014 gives 383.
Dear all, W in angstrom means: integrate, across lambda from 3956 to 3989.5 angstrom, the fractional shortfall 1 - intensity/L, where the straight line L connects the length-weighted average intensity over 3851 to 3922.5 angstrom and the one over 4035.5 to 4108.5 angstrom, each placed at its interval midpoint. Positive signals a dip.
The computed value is 7.4 angstrom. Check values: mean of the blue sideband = 222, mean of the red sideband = 365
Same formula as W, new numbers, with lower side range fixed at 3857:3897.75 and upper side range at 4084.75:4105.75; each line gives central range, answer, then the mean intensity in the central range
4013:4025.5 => -3.01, 383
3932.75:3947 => 5.35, 159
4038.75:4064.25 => -3.30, 374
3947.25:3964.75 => 1.61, 240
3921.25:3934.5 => 5.00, 152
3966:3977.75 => 5.20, 154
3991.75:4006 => -3.37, 364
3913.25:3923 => -1.05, 264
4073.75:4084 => -0.27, 360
